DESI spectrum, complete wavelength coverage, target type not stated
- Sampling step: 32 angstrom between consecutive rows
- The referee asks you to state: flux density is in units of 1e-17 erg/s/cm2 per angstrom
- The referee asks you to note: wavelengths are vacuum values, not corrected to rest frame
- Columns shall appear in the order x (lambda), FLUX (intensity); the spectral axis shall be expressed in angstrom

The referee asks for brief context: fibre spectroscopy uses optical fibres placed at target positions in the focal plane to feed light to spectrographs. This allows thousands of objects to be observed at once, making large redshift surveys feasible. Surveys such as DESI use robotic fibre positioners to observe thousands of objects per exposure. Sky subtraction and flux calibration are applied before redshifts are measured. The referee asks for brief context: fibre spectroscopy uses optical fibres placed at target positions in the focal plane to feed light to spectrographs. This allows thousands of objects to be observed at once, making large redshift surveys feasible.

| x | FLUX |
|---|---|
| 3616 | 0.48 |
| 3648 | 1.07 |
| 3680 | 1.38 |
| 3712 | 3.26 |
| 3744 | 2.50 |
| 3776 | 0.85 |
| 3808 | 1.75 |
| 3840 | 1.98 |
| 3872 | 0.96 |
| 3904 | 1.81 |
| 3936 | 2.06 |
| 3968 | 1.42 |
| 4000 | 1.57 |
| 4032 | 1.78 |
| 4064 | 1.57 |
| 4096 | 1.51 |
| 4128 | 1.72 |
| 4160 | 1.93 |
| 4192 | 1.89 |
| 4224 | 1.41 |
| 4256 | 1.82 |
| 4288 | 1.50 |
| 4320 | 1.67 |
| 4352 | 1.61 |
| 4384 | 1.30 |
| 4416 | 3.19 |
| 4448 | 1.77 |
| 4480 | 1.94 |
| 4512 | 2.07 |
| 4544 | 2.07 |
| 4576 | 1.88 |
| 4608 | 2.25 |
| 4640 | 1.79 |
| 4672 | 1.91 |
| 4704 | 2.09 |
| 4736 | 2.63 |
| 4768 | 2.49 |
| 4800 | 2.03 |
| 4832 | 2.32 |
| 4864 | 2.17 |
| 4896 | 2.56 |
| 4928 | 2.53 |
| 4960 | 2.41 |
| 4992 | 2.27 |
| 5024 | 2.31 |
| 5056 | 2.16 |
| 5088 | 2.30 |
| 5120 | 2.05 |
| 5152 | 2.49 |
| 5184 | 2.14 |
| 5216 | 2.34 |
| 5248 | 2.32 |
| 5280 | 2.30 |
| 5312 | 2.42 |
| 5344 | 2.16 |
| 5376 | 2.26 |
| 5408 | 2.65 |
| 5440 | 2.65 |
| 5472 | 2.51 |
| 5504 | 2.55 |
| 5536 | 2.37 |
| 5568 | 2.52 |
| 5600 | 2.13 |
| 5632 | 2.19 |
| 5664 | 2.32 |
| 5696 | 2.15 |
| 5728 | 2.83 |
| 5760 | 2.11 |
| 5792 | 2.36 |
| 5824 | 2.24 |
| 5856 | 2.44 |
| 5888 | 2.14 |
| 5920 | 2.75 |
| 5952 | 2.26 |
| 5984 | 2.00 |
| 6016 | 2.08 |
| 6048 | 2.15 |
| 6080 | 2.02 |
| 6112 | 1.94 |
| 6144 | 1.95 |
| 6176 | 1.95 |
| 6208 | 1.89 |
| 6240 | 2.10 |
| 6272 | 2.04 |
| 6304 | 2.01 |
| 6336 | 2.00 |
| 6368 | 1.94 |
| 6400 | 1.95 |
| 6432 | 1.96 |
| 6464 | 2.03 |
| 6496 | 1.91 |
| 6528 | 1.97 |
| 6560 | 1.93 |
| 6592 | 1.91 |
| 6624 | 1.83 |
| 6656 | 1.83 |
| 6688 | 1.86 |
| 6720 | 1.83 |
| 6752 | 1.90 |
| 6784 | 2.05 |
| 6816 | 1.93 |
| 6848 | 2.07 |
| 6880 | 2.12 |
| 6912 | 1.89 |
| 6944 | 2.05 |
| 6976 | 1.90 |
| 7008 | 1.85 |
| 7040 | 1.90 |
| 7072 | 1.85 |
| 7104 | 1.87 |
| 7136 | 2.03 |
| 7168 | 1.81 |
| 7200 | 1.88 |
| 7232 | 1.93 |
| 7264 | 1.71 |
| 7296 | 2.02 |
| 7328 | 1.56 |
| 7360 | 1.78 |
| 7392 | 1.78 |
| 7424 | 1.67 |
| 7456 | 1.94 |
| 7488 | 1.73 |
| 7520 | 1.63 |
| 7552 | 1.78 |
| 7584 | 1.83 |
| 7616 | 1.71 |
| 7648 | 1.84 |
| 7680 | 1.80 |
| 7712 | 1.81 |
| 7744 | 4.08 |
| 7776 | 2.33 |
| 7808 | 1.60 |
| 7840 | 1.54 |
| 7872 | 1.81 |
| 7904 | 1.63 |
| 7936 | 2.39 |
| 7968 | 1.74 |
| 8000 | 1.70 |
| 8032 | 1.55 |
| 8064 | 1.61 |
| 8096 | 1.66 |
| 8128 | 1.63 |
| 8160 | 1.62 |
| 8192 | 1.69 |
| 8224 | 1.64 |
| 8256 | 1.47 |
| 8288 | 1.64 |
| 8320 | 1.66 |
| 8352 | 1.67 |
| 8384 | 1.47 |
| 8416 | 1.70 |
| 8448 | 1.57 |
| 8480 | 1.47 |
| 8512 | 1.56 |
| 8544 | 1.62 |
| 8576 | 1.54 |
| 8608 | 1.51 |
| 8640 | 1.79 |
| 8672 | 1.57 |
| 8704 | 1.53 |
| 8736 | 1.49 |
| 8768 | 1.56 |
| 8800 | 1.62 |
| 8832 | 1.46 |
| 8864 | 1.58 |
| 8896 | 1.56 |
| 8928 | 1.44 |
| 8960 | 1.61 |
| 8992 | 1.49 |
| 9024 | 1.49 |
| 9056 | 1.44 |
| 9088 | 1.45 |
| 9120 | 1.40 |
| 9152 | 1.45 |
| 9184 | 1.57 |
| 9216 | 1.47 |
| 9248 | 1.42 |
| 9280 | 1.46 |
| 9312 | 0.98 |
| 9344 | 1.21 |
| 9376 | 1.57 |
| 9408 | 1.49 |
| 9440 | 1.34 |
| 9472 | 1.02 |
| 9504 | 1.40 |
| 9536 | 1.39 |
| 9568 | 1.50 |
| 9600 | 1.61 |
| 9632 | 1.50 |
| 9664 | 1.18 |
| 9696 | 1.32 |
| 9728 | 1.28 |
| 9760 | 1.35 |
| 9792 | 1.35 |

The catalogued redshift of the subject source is 0.181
